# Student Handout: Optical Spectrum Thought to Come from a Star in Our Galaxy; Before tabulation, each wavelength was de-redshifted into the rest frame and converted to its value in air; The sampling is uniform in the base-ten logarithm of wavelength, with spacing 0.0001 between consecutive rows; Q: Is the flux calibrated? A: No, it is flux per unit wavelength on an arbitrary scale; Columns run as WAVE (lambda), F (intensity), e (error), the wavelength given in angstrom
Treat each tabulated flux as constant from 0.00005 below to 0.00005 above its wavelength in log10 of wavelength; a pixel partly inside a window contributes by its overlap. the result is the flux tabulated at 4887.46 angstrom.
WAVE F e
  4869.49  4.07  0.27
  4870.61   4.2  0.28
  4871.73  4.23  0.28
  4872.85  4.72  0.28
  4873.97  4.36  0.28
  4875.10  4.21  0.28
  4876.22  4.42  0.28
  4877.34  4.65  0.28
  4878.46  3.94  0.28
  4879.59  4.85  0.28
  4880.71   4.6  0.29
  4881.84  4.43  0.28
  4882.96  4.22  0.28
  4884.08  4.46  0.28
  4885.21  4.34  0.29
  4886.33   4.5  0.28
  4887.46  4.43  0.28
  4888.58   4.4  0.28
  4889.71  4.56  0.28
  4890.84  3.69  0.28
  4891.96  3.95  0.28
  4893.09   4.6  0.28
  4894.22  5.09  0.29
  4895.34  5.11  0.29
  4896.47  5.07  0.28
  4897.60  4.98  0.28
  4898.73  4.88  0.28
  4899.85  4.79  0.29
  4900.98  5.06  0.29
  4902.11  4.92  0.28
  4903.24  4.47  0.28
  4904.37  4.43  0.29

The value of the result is 4.43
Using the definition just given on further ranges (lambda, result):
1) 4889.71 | 4.56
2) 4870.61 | 4.2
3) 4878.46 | 3.94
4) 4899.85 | 4.79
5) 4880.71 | 4.6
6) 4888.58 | 4.4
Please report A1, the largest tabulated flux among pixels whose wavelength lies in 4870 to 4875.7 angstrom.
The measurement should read 4.72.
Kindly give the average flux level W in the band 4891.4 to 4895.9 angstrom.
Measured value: 4.69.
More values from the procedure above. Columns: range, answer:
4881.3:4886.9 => 4.39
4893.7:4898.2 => 5.06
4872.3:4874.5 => 4.55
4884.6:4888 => 4.42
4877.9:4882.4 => 4.45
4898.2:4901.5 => 4.92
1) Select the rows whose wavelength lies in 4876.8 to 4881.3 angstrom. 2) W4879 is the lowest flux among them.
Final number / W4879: 3.94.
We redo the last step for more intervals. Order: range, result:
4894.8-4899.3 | 4.88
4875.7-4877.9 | 4.42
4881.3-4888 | 4.22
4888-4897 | 3.69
